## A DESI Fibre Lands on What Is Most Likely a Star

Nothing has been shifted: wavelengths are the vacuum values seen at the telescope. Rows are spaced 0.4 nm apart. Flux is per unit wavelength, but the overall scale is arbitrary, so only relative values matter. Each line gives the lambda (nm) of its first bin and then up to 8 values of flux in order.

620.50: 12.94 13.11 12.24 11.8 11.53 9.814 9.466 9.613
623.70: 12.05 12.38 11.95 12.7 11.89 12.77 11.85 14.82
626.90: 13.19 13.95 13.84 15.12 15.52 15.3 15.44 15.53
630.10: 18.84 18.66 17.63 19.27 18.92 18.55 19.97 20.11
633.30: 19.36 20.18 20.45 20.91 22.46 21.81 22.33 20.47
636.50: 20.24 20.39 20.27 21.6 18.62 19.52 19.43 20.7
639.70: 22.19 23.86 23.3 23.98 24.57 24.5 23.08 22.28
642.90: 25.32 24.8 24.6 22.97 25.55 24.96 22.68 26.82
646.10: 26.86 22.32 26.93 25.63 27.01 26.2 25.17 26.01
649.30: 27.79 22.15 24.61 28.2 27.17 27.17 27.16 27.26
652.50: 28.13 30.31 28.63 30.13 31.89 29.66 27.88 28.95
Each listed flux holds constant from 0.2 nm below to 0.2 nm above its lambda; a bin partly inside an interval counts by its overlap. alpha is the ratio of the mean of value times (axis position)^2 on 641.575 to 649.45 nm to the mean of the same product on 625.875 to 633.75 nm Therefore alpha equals 1.6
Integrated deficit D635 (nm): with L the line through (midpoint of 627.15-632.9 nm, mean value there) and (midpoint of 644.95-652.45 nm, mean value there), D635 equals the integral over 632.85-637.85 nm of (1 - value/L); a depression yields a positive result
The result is -0.32 nm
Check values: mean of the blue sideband 17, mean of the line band 20.8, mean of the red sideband 26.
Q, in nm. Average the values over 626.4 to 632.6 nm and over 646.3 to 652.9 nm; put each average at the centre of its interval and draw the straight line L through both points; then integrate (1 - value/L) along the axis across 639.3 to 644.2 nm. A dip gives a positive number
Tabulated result -0.26 nm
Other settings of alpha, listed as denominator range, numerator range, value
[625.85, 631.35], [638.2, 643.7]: 1.53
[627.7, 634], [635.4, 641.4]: 1.23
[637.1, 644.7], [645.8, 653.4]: 1.20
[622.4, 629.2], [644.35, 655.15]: 2.26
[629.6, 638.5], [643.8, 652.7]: 1.36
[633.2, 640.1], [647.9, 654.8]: 1.39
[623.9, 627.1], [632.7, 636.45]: 1.69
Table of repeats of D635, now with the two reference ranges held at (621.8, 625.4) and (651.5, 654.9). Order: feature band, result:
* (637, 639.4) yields 0.003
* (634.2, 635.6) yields -0.280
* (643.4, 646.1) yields -0.088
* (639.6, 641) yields -0.135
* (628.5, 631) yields -0.297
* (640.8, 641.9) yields -0.123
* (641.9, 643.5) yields -0.078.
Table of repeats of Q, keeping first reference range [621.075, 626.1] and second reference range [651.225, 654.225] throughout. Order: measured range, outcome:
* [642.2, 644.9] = -0.10 nm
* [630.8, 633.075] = -0.36 nm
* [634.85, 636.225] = -0.23 nm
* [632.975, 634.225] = -0.18 nm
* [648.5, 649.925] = 0.08 nm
